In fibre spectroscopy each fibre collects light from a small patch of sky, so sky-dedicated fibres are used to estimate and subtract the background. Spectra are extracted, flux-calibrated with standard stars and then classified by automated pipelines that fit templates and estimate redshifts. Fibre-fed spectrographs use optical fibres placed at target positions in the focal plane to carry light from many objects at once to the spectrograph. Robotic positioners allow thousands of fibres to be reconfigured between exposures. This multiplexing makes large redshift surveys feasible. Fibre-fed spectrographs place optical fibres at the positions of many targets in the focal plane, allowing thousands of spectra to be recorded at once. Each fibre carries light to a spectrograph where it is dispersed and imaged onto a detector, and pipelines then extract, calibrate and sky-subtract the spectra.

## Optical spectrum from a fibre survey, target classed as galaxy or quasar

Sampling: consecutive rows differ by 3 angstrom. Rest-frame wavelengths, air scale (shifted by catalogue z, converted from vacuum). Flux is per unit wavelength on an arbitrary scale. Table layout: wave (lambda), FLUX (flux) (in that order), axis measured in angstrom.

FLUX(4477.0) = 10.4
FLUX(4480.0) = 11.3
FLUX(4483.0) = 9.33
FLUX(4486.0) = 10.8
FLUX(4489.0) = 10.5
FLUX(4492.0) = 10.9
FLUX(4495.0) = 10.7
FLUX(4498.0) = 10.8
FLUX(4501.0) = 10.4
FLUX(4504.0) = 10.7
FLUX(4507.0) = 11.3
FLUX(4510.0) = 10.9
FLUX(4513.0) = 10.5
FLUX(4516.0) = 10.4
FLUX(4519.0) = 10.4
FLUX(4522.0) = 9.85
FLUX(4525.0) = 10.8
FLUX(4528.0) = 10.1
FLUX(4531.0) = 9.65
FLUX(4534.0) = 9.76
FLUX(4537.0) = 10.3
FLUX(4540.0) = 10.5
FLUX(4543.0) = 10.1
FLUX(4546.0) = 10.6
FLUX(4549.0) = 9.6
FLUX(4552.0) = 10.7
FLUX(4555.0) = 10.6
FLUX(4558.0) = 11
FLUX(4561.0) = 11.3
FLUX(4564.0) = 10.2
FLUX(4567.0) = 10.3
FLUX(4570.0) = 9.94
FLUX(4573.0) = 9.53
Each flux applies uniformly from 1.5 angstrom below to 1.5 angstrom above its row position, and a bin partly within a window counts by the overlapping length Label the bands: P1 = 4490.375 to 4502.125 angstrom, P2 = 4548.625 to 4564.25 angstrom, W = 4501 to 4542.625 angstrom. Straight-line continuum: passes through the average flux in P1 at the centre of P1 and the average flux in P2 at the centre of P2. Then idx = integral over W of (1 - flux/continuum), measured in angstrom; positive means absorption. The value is 1.17 angstrom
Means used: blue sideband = 10.7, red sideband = 10.7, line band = 10.4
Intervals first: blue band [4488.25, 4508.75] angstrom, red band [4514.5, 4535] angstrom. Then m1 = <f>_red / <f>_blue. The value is 0.94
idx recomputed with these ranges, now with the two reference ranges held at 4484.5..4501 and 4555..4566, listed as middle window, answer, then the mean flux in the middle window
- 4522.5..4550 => 1.5 angstrom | 10.2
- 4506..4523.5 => 0.3 angstrom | 10.5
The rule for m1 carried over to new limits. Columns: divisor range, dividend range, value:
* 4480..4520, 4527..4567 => 0.97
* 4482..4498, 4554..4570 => 1.01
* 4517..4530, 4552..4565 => 1.05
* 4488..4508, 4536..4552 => 0.95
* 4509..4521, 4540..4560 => 1.00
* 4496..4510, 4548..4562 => 0.99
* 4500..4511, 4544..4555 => 0.95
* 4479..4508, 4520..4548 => 0.96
